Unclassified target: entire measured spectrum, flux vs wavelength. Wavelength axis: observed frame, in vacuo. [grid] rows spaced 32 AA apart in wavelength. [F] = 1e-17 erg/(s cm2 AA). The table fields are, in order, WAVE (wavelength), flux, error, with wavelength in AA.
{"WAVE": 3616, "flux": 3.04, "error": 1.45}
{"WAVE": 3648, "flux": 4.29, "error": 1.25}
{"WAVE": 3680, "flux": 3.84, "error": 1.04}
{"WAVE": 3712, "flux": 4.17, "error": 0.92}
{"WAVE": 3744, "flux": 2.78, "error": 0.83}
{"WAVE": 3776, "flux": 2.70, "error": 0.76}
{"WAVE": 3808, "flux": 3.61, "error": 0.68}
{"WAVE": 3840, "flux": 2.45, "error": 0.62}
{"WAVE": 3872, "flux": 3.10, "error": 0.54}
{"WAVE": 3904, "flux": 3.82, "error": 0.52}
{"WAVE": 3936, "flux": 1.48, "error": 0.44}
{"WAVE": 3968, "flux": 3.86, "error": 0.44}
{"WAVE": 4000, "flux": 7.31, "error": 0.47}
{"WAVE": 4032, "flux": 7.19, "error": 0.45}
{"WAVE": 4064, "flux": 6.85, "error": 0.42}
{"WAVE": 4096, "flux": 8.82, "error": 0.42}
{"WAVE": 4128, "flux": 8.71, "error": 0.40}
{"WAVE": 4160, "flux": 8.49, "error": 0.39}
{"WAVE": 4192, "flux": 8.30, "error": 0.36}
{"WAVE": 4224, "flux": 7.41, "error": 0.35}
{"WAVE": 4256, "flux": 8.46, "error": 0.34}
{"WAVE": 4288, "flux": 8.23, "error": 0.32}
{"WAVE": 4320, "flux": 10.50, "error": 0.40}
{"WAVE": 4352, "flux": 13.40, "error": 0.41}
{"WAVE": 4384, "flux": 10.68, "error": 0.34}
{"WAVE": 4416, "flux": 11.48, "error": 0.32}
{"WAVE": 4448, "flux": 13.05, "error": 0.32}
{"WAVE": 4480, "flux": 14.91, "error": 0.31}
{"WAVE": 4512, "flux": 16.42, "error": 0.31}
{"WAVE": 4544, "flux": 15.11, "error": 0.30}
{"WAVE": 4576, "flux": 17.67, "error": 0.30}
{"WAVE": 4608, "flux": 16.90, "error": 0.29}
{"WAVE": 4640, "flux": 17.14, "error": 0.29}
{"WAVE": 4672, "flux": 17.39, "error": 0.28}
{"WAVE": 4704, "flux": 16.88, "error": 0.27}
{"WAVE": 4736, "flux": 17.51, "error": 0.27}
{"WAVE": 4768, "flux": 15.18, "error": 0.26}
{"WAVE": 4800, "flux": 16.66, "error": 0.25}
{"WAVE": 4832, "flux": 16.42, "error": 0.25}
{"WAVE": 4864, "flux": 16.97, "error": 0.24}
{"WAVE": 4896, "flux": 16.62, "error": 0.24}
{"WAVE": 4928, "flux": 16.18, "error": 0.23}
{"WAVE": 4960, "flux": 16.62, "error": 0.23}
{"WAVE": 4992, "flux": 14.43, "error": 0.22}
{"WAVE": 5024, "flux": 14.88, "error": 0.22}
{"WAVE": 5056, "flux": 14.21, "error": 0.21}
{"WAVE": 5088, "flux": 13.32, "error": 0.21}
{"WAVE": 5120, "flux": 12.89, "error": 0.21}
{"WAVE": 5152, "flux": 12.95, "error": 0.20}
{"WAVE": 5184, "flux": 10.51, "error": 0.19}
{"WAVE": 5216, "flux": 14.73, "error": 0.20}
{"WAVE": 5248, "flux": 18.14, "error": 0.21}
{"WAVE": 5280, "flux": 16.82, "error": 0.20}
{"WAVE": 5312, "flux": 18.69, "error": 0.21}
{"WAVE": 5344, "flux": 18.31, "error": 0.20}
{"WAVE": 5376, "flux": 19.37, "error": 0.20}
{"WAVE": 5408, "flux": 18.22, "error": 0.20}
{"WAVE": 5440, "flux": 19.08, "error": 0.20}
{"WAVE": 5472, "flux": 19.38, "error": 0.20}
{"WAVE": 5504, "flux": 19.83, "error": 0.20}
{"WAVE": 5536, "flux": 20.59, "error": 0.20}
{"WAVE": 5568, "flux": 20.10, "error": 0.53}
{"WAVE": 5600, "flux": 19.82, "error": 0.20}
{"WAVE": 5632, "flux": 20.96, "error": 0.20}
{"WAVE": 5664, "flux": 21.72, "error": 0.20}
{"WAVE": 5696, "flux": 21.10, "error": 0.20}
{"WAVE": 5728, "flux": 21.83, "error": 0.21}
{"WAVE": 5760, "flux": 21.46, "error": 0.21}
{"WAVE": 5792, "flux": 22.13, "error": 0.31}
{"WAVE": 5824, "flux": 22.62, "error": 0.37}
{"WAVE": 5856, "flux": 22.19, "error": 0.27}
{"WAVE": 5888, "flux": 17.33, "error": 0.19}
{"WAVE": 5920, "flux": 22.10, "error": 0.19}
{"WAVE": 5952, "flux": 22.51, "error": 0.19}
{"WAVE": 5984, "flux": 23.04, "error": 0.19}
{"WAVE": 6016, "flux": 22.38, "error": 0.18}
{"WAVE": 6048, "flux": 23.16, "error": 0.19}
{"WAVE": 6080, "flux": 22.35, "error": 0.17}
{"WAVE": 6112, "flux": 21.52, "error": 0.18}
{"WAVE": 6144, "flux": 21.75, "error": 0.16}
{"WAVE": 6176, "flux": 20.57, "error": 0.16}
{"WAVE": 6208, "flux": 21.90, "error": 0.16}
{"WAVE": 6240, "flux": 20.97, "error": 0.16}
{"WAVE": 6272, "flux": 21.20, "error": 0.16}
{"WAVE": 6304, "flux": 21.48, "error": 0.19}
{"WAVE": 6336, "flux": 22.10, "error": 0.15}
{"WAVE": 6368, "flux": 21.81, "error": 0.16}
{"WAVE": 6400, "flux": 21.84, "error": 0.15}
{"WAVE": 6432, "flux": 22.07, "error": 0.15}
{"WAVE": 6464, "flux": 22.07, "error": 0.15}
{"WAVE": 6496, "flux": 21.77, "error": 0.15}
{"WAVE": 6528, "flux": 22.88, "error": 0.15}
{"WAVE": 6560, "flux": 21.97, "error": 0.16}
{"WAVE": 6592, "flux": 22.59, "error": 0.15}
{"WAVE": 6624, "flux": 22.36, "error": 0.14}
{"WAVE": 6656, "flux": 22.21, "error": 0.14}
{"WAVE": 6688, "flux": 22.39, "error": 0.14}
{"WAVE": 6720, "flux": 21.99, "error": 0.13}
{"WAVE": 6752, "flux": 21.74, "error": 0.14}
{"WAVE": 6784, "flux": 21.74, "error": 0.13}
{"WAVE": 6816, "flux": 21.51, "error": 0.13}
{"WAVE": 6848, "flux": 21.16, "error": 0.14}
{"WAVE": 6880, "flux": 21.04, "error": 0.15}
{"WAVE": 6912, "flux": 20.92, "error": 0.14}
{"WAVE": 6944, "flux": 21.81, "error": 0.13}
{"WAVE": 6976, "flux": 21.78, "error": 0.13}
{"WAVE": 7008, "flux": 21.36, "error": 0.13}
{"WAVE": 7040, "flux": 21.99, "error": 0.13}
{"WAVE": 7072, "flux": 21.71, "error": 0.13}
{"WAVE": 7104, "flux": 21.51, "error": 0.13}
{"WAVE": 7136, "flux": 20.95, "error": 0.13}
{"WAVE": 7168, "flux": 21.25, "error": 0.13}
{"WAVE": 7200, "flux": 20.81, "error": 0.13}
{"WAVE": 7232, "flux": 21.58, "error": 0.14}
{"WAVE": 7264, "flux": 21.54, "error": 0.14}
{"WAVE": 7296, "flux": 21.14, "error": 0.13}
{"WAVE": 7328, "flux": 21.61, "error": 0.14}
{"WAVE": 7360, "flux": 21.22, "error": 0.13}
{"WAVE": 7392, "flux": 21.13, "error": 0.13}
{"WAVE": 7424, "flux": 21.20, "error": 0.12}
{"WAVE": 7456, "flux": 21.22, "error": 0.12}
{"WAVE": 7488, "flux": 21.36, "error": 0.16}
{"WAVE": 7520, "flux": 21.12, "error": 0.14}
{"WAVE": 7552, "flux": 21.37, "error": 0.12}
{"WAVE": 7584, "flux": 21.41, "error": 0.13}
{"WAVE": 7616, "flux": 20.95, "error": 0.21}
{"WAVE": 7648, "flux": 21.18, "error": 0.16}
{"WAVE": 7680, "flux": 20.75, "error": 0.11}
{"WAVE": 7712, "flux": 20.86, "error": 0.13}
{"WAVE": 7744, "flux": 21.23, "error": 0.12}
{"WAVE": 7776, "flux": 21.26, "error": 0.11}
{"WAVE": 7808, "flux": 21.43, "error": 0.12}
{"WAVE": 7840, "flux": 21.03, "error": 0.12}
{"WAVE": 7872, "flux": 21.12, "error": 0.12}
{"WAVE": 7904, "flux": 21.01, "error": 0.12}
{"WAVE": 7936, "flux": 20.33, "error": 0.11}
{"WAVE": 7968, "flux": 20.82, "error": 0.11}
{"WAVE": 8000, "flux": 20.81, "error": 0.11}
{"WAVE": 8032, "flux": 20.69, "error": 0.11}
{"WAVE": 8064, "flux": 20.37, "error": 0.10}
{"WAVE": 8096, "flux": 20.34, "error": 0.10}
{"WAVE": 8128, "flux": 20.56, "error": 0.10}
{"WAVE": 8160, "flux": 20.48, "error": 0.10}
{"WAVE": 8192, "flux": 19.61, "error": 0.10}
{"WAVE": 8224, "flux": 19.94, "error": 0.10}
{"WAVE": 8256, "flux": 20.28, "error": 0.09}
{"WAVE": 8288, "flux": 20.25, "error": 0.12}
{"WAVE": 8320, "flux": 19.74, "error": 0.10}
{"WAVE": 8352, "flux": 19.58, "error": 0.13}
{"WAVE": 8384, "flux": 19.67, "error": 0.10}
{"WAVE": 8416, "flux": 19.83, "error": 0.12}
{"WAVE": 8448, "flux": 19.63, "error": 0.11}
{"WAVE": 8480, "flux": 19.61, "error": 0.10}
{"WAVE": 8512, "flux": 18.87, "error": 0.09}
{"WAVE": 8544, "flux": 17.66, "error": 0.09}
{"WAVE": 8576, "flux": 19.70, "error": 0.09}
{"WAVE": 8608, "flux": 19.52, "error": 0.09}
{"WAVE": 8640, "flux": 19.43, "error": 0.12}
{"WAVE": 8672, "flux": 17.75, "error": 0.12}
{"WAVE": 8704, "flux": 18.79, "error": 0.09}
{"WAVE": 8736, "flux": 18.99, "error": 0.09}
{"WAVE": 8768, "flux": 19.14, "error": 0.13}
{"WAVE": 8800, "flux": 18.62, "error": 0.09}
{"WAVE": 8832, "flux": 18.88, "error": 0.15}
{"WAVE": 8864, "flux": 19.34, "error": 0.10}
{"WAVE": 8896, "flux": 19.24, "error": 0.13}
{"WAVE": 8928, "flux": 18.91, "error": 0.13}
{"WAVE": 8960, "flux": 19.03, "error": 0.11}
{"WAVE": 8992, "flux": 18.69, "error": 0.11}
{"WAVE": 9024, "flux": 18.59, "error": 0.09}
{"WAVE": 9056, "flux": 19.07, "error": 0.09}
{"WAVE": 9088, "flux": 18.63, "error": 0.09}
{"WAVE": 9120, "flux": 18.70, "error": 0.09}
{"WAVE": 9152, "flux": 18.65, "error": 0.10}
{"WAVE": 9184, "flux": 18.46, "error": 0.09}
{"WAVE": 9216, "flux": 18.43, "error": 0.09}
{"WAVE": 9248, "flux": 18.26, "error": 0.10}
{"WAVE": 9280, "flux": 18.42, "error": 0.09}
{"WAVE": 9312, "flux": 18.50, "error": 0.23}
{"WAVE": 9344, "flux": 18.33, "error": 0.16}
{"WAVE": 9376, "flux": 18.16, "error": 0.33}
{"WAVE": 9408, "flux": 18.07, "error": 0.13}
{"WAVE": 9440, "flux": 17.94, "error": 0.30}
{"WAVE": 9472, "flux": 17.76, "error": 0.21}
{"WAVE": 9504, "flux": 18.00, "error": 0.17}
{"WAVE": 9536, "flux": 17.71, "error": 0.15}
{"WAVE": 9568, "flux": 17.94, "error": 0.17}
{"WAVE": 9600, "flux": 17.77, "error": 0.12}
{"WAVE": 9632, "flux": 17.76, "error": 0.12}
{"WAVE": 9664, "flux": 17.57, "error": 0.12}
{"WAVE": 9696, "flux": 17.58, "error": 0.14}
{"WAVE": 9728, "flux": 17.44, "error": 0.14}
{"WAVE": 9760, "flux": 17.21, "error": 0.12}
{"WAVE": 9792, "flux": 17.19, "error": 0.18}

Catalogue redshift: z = 0.000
